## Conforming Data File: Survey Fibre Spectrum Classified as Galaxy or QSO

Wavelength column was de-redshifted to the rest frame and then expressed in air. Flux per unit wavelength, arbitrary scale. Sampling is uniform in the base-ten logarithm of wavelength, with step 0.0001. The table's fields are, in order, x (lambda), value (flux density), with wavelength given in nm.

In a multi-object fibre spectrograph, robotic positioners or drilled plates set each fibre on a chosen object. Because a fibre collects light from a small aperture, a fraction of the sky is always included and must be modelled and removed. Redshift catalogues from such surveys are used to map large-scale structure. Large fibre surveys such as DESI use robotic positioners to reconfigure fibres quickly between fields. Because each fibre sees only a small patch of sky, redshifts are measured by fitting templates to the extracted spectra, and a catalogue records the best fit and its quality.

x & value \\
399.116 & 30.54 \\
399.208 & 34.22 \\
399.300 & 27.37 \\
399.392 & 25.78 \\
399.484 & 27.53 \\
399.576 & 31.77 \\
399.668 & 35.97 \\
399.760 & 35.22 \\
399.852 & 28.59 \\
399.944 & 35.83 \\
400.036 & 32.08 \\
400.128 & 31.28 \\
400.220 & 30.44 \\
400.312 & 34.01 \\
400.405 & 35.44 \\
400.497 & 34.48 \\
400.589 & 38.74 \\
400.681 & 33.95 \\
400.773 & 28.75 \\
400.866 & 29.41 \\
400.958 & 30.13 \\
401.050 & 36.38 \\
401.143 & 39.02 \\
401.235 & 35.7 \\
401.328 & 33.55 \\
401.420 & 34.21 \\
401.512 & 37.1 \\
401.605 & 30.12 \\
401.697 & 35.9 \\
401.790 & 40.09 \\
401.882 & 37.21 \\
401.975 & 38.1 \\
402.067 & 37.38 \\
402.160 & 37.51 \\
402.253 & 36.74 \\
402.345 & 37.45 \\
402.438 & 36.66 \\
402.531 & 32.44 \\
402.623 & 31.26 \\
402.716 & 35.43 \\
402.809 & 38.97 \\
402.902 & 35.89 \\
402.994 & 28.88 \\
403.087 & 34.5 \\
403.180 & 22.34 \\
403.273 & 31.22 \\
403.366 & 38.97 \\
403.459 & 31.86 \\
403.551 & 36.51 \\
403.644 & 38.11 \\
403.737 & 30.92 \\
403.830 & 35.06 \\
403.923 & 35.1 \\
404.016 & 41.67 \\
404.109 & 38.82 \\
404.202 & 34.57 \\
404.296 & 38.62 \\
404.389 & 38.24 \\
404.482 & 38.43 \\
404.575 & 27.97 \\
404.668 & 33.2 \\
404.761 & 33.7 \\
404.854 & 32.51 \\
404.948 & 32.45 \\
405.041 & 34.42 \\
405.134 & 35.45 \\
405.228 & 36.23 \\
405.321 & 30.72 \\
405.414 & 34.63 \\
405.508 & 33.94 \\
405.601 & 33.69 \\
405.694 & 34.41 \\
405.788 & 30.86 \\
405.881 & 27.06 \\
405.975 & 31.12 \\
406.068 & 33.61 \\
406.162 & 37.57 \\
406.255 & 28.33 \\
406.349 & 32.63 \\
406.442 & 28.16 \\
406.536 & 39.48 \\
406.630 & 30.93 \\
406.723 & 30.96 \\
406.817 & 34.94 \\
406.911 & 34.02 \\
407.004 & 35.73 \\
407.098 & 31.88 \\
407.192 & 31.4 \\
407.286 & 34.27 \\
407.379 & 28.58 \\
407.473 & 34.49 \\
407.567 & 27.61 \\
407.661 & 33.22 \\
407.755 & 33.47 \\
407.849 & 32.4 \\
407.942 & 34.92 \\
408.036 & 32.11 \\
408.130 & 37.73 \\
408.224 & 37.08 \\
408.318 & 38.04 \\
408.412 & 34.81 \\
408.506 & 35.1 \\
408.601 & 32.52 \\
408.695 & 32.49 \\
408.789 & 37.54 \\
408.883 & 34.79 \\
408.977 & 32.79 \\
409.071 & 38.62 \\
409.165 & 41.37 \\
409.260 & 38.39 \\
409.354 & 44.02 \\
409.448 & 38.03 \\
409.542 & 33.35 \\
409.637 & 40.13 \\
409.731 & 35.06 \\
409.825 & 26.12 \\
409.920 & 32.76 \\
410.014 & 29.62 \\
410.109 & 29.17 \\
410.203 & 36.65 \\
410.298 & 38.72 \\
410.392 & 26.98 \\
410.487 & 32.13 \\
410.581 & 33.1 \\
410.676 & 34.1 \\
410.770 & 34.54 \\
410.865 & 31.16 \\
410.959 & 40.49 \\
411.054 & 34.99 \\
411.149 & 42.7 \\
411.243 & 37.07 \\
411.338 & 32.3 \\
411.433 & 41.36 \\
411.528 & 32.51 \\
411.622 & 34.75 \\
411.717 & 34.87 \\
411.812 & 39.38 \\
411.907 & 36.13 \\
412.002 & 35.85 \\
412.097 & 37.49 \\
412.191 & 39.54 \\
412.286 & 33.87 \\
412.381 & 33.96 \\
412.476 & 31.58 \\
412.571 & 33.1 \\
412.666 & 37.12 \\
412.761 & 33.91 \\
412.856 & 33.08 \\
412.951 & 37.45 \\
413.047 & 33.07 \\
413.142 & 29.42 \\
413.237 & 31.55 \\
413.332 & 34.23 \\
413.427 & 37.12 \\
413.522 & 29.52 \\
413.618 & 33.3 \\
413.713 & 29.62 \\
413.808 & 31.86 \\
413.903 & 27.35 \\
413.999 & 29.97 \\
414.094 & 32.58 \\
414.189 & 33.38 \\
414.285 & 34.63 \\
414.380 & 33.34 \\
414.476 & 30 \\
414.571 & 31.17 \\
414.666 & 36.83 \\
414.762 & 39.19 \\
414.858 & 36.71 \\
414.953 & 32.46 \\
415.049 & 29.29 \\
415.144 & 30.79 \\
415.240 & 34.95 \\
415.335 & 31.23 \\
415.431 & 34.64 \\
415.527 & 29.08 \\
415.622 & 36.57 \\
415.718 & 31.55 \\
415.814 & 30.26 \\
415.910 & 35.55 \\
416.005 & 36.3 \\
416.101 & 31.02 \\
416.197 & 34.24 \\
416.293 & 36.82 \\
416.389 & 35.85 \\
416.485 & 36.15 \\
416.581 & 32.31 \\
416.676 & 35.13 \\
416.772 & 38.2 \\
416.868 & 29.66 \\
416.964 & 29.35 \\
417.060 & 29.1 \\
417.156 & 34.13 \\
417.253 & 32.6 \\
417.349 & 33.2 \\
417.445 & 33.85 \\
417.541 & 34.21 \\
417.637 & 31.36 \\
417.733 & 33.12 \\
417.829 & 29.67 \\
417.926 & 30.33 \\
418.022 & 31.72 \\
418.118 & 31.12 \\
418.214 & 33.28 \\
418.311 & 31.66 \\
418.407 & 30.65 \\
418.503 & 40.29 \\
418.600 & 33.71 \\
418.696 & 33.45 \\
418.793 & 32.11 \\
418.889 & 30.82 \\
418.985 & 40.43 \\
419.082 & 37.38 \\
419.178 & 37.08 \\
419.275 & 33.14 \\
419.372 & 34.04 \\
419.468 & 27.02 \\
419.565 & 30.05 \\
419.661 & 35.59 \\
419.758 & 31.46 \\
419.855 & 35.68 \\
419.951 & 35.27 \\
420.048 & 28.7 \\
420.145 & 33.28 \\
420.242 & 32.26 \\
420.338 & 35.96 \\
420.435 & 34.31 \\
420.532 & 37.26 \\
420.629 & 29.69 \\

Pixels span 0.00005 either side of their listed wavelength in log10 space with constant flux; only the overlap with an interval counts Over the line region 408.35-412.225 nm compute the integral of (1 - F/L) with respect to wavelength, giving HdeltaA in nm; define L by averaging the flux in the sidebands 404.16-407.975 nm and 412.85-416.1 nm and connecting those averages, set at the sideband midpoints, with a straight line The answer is -0.29 nm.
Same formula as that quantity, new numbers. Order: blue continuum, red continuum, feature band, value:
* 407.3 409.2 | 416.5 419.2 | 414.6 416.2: 0.001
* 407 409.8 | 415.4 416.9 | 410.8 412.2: -0.081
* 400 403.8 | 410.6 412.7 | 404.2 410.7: 0.237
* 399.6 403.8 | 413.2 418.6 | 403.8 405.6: -0.051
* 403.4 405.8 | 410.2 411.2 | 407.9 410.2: -0.024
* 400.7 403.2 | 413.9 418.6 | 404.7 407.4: 0.097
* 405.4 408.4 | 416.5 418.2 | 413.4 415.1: -0.001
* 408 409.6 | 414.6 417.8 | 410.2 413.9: 0.066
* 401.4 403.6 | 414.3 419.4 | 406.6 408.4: 0.050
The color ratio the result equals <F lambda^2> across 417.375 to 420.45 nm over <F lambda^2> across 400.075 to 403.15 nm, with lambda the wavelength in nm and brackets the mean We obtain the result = 1.0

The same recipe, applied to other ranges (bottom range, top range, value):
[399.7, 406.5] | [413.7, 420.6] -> 1.04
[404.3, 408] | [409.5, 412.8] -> 1.08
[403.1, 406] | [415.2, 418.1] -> 1.03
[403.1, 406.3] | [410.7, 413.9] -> 1.06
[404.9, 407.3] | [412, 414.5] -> 1.04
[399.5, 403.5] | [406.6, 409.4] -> 1.05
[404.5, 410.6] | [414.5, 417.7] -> 1.03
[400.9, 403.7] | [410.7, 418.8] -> 1.02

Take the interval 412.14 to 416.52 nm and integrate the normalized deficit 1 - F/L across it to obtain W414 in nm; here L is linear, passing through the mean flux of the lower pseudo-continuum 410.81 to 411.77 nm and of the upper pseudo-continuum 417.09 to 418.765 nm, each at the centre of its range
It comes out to 0.16 nm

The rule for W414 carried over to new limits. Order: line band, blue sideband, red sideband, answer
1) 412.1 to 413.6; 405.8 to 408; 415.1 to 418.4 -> -0.06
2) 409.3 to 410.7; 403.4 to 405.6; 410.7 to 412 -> 0.08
